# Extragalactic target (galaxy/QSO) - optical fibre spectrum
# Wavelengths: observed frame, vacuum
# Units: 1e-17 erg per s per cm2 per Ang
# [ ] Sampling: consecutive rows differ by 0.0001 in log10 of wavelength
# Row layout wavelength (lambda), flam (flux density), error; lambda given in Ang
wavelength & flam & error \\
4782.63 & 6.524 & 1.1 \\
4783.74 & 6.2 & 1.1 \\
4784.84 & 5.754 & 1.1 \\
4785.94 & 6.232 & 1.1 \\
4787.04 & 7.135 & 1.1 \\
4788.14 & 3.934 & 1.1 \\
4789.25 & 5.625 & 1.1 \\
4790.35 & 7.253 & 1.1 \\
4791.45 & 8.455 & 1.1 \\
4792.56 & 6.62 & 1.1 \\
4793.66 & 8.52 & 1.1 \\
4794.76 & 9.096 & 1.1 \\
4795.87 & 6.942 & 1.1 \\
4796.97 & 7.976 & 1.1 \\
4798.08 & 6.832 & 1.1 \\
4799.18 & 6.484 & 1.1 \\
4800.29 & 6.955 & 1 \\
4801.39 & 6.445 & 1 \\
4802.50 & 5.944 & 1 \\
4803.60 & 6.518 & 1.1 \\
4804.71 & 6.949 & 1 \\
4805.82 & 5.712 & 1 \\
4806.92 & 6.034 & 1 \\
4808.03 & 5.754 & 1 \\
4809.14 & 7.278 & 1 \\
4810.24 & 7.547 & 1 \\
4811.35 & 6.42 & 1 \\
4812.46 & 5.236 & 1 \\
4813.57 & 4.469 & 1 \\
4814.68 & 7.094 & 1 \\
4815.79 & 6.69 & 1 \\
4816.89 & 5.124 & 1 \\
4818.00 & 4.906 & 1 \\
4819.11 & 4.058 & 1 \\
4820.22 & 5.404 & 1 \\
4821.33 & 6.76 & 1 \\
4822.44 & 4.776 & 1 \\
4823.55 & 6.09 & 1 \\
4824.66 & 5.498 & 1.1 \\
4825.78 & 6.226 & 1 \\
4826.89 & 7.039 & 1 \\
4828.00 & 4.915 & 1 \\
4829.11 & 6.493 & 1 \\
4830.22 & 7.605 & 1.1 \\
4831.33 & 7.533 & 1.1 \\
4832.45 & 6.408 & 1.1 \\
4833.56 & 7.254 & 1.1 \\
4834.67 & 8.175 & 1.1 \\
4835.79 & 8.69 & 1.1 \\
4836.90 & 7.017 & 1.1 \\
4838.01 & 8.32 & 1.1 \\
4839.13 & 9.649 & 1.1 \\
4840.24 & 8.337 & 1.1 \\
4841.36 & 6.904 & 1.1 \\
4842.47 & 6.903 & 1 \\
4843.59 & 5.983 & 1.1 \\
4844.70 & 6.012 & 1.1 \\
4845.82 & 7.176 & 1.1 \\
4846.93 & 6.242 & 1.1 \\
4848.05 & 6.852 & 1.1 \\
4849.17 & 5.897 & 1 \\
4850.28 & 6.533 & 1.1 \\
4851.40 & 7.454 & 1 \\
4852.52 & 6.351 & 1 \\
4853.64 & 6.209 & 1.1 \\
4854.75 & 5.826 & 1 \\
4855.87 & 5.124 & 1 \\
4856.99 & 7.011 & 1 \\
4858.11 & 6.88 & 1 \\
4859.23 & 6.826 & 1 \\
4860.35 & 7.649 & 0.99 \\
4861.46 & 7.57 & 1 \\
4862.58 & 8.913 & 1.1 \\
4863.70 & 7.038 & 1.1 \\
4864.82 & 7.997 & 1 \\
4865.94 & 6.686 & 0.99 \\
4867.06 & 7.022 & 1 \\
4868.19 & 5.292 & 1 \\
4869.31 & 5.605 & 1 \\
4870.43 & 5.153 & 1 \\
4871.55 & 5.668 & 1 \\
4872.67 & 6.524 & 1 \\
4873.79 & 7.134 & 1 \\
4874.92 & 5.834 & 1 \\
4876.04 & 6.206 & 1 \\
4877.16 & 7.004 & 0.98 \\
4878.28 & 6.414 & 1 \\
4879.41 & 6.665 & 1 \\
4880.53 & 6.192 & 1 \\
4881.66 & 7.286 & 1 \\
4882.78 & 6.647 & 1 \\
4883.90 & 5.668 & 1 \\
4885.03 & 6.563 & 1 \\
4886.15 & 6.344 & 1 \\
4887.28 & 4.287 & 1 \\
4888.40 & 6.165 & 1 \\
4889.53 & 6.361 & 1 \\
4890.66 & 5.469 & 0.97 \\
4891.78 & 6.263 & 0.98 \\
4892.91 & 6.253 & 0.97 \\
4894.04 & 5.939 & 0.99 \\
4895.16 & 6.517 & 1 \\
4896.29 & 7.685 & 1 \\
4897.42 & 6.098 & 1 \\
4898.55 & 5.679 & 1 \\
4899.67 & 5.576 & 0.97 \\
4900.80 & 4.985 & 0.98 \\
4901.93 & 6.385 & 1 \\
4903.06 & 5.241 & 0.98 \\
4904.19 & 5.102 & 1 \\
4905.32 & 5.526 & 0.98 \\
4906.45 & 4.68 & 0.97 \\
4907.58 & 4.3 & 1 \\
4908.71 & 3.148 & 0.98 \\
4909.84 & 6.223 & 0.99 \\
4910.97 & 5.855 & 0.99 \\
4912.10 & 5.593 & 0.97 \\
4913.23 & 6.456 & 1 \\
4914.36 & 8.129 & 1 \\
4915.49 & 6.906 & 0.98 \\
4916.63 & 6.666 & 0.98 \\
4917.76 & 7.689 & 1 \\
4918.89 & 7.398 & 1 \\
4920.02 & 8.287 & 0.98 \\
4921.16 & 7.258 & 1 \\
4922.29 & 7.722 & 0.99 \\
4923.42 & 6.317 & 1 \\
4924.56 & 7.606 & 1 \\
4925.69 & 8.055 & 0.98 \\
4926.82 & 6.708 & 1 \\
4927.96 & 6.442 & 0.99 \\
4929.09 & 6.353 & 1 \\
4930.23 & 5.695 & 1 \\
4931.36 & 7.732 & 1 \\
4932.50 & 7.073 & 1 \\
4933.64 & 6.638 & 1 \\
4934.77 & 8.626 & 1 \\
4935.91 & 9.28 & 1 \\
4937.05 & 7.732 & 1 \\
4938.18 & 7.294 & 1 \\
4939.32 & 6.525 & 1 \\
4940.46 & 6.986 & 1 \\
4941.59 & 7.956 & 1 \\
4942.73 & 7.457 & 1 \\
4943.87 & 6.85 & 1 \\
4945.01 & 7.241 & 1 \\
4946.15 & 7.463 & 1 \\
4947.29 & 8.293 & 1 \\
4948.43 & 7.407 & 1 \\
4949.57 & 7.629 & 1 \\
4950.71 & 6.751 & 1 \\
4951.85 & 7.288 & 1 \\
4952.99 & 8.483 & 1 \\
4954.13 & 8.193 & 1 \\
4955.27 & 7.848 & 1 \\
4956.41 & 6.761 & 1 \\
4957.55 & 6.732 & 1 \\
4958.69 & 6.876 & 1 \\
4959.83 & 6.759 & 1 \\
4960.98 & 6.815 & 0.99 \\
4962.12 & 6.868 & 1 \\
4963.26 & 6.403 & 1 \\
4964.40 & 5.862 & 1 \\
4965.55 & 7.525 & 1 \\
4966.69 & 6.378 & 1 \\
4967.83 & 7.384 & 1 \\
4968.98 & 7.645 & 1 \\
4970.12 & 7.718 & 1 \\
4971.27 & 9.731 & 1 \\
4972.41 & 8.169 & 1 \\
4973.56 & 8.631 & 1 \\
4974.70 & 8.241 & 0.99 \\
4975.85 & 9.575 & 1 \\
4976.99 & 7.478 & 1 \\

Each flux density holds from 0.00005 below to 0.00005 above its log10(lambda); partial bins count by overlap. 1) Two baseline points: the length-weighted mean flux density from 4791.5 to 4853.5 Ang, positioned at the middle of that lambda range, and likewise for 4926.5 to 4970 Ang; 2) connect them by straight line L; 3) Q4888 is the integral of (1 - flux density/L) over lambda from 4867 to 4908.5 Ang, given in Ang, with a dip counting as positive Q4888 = 5.9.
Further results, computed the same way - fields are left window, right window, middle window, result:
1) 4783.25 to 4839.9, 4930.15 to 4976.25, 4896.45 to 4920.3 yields 4.0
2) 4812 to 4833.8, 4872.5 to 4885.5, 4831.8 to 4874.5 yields -4.4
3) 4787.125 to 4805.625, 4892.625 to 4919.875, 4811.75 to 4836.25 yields 1.7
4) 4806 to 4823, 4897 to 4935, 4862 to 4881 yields -1.2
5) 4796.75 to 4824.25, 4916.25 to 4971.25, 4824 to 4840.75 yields -2.5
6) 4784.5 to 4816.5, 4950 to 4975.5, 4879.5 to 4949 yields 5.8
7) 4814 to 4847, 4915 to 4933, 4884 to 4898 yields 1.6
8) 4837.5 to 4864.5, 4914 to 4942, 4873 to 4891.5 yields 2.2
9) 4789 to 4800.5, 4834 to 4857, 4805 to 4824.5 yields 3.7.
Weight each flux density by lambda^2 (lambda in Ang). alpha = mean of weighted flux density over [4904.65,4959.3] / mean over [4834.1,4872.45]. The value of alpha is 1.0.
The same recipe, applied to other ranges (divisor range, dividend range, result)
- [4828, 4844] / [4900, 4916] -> 0.78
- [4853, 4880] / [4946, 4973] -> 1.16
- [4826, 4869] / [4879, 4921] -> 0.90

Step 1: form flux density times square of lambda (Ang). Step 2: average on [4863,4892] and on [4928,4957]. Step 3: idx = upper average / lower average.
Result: 1.21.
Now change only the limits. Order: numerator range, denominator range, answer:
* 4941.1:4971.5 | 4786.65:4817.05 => 1.18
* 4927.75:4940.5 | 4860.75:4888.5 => 1.14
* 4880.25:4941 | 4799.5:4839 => 1.05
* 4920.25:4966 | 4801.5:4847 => 1.17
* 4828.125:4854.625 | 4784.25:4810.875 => 1.07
